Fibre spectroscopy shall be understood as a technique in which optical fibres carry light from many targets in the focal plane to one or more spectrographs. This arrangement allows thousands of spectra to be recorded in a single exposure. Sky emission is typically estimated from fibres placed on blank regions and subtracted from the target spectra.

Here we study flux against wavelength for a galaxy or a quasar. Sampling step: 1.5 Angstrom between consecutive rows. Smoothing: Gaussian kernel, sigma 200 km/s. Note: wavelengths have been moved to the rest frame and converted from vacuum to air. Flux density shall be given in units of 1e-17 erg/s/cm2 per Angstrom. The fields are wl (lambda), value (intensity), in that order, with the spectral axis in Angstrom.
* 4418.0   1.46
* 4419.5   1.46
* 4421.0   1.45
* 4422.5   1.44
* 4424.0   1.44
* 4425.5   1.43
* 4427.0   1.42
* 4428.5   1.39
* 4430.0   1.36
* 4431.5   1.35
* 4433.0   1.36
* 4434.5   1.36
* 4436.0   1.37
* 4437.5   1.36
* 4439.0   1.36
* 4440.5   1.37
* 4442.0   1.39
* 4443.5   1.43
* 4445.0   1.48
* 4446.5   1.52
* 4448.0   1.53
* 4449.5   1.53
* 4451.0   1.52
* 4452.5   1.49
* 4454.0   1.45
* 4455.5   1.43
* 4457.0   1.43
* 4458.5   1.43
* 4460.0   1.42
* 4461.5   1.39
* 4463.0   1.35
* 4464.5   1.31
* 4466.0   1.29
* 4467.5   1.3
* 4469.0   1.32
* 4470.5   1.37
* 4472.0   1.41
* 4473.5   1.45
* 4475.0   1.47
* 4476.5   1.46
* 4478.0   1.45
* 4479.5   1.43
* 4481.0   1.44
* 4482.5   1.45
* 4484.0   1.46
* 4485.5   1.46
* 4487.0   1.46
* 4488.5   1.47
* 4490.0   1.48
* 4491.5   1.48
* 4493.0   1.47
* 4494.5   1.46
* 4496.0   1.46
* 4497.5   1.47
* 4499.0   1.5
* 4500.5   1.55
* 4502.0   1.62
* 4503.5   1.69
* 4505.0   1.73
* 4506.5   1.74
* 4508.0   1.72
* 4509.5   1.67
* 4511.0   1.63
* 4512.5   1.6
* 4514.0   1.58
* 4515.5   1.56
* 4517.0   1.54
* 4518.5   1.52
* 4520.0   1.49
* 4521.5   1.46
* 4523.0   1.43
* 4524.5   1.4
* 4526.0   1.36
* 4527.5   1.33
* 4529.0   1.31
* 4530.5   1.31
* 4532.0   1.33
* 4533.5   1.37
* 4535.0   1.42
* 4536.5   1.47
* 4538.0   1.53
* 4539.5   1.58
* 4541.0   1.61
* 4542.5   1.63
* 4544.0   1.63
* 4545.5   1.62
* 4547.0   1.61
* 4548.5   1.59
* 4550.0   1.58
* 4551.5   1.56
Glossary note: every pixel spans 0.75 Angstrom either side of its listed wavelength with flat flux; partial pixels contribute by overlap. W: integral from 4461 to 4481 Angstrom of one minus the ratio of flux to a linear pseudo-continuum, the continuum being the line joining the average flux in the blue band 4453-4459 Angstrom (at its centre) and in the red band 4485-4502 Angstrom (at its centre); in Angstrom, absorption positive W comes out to 1.0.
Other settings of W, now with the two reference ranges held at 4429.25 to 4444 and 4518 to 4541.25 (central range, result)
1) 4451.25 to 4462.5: -0.4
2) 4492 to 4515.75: -3.0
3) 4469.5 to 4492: -0.8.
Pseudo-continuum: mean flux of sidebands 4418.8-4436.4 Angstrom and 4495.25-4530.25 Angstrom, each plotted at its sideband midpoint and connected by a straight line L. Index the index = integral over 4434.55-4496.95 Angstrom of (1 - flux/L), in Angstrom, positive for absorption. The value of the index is 1.4 Angstrom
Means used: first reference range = 1.4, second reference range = 1.53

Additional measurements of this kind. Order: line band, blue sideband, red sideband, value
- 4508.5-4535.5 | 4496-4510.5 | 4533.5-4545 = 2.0 Angstrom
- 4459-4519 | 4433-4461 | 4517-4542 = -2.3 Angstrom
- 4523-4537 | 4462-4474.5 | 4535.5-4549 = 1.6 Angstrom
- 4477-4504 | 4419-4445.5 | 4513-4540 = -1.1 Angstrom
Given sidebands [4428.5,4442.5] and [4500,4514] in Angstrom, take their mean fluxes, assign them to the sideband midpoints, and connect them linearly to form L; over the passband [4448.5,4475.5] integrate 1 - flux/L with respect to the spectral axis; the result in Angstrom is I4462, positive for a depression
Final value 1.2 Angstrom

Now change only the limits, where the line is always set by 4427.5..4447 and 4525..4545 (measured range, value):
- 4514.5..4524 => -0.4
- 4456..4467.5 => 0.3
